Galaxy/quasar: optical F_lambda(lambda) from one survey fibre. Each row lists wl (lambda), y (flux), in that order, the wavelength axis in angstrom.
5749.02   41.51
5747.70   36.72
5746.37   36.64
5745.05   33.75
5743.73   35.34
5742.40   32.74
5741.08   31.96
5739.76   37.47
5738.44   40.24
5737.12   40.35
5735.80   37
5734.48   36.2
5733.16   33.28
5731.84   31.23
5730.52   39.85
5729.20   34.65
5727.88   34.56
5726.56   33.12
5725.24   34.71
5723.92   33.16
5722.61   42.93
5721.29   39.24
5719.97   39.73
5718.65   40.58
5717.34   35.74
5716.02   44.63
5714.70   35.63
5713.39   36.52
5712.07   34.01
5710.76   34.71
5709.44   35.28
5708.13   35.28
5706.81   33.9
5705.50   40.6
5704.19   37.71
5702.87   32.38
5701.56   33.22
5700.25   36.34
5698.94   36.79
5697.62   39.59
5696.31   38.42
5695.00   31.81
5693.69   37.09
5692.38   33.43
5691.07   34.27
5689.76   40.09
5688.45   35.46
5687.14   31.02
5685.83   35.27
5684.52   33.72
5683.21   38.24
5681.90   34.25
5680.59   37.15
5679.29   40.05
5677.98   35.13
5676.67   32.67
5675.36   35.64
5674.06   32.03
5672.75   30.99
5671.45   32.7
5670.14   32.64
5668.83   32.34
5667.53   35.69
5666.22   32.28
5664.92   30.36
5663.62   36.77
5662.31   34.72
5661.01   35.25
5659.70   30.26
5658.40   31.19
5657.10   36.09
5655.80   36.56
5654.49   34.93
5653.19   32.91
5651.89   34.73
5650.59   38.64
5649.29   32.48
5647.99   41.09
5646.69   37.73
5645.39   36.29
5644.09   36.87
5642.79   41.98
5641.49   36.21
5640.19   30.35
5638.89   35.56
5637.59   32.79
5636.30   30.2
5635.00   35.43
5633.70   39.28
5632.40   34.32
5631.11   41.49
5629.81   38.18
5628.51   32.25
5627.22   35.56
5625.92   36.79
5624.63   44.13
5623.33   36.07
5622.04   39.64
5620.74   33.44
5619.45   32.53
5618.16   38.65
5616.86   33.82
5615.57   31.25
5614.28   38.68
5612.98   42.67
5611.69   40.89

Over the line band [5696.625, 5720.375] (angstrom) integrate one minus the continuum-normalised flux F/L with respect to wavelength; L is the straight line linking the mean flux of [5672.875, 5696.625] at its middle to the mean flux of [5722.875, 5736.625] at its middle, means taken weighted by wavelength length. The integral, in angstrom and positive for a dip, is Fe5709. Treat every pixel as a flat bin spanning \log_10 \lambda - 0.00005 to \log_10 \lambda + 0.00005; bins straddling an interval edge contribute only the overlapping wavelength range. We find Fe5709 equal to -1.1 angstrom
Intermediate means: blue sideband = 35.2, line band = 36.8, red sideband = 35.1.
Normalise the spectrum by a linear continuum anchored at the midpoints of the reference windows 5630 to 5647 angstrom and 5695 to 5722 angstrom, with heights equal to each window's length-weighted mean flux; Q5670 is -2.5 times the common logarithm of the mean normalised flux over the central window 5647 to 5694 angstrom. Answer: 0.05 mag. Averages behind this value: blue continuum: 36.1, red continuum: 36.9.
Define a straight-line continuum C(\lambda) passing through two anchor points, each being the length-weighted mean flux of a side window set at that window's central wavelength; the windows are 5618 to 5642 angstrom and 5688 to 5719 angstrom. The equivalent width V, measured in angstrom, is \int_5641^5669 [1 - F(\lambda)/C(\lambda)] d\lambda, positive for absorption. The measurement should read 0.6 angstrom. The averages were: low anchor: 35.9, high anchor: 36.4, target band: 35.3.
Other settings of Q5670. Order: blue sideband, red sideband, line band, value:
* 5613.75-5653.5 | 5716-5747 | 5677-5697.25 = 0.02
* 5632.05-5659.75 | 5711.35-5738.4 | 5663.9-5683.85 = 0.05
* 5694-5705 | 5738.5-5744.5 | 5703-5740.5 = -0.04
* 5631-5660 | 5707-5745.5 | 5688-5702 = 0.00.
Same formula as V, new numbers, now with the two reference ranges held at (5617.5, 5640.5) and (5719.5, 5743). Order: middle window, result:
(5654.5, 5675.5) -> 1.53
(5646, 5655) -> -0.01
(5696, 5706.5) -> -0.16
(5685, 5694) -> 0.25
